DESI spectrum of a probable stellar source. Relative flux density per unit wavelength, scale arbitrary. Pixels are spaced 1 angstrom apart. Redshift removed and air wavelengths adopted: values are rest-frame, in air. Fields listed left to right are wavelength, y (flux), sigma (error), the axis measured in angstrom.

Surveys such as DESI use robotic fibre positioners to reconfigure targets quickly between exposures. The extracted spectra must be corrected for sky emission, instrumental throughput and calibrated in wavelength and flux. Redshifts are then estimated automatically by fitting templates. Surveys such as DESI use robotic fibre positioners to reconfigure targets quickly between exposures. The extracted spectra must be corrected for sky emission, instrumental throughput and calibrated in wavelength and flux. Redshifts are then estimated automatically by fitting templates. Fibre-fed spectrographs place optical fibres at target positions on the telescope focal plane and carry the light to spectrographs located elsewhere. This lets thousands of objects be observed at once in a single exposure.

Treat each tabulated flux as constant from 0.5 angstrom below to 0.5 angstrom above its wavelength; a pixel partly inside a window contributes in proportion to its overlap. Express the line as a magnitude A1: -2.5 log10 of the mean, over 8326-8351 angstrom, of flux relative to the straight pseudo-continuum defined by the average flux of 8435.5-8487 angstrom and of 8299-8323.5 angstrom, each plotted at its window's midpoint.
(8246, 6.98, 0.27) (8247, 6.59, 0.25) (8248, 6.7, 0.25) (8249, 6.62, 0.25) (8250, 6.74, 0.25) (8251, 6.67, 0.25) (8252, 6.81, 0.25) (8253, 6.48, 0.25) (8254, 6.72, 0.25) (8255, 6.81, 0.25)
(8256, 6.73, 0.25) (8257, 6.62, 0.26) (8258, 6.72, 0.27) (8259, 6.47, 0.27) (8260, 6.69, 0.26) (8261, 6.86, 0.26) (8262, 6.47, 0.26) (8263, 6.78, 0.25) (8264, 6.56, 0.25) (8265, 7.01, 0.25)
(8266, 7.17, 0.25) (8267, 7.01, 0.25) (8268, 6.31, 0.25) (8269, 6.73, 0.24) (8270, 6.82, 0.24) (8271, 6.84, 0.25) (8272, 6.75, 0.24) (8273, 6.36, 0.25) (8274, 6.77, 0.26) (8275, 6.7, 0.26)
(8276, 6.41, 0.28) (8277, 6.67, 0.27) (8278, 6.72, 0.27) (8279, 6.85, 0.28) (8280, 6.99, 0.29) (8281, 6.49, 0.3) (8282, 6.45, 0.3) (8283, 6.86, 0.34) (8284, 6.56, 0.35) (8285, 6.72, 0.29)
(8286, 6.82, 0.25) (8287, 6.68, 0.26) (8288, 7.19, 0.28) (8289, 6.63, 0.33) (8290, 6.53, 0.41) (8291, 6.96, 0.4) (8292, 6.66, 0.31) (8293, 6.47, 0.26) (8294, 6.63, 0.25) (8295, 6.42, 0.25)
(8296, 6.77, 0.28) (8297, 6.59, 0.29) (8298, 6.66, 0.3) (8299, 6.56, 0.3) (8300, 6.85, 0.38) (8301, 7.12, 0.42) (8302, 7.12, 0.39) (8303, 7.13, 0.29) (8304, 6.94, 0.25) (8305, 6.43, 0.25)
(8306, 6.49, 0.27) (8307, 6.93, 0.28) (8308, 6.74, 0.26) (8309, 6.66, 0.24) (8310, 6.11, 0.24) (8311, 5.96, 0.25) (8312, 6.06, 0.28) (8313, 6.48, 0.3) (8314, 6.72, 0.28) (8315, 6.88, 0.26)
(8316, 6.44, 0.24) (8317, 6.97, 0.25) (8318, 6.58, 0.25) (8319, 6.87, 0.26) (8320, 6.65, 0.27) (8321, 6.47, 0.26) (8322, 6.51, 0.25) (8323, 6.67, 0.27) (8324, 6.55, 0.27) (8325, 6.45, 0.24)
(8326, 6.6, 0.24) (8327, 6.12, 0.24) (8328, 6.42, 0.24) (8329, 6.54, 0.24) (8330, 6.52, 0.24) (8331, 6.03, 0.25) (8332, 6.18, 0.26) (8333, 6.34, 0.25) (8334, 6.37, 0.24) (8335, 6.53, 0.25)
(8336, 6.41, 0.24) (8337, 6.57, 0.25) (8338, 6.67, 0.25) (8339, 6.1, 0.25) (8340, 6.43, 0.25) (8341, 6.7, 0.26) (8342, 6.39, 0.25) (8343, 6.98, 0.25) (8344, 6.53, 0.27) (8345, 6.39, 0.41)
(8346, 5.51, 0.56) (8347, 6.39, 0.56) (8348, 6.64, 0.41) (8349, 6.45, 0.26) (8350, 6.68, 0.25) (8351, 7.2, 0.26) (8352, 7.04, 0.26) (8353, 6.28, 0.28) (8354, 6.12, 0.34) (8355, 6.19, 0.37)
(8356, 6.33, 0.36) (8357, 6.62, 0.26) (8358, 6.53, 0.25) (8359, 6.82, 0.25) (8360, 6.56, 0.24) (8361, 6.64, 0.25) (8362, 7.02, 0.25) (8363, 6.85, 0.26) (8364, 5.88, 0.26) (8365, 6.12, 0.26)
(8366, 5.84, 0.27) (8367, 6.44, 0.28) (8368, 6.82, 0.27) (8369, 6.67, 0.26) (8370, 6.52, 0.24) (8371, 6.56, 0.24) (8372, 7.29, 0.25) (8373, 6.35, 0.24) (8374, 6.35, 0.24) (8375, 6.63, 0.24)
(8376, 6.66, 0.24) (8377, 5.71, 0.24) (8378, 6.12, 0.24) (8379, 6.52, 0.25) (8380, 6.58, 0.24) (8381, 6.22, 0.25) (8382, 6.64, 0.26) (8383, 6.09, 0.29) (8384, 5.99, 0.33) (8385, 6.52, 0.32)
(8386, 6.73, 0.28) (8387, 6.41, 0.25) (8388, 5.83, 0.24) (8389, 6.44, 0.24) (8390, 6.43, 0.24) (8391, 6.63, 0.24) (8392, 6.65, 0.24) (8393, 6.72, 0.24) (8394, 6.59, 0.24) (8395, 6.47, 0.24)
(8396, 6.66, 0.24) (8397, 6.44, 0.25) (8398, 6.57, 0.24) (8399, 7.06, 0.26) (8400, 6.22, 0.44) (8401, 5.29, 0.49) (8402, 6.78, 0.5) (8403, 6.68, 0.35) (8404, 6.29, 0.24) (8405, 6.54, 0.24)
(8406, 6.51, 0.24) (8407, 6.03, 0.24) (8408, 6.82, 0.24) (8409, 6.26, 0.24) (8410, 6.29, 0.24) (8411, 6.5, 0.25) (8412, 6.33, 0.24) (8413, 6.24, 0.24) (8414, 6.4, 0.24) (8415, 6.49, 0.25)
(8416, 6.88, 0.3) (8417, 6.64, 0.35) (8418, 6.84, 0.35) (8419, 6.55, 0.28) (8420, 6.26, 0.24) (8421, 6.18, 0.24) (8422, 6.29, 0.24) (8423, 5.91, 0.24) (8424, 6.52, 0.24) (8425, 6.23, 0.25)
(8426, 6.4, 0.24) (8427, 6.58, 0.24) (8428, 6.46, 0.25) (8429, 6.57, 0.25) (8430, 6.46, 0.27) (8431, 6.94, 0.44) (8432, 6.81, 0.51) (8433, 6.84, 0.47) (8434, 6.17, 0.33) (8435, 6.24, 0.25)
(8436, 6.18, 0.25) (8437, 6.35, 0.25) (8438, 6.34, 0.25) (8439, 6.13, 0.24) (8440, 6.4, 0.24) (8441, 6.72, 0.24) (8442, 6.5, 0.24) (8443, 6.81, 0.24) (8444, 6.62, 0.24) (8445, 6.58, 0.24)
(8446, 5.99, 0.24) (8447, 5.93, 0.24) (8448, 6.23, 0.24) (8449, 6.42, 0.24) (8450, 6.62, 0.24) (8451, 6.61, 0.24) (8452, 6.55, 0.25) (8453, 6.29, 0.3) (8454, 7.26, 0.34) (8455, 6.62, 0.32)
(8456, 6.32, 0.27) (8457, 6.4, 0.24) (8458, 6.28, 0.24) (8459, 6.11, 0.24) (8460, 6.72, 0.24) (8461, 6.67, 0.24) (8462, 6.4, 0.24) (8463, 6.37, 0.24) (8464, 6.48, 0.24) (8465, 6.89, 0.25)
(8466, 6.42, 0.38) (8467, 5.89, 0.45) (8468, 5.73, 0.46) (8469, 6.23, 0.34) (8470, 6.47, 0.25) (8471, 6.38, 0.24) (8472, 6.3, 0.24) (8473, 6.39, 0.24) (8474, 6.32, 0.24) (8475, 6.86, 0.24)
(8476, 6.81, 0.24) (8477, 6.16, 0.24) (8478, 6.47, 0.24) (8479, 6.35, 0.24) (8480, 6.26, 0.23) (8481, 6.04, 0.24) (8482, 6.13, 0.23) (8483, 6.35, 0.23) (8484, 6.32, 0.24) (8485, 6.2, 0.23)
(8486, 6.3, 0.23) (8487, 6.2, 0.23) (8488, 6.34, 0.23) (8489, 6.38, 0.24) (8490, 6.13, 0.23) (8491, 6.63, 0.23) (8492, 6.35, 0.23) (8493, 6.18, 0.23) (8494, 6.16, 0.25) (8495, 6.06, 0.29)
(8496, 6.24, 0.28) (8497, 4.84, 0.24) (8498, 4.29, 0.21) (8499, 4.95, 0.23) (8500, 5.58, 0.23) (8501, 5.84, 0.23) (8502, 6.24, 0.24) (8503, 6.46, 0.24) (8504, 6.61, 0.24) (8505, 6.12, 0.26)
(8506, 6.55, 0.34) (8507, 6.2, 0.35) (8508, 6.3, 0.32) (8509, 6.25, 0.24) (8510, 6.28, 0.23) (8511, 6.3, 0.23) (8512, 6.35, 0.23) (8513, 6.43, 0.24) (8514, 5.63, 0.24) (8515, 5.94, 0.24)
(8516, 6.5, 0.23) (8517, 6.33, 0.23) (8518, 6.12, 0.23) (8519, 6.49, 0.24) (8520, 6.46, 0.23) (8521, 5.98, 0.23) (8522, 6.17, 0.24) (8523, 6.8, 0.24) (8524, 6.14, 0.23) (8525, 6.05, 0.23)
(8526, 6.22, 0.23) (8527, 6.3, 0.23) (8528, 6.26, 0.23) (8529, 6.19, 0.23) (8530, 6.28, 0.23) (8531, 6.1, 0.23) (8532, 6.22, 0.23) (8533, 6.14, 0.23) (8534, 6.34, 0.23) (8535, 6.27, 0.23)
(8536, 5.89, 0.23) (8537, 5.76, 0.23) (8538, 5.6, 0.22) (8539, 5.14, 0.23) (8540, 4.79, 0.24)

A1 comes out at 0.03 mag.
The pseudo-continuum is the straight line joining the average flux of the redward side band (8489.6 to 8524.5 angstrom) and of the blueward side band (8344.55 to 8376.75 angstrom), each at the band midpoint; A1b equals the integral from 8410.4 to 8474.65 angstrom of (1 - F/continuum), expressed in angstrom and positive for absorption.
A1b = -1.5 angstrom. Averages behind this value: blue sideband 6.51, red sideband 6.11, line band 6.43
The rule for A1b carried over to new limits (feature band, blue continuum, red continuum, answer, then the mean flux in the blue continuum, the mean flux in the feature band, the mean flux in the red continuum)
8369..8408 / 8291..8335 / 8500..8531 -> 0.0 angstrom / 6.58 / 6.45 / 6.25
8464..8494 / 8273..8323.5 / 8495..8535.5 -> -0.6 angstrom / 6.67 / 6.33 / 6.12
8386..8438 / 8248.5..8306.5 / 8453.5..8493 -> 0.3 angstrom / 6.72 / 6.45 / 6.38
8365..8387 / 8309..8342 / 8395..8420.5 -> 0.1 angstrom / 6.47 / 6.43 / 6.46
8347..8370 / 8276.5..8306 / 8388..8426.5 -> 0.1 angstrom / 6.74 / 6.53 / 6.44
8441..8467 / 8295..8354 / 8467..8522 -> -0.9 angstrom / 6.55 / 6.48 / 6.18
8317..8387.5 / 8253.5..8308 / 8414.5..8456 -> 1.4 angstrom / 6.73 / 6.48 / 6.47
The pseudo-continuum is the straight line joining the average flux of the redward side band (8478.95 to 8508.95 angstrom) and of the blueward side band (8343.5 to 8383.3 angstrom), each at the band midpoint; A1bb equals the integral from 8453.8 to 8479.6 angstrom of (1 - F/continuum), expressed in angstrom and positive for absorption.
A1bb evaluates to -1.08 angstrom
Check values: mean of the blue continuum 6.47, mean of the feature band 6.42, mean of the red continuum 6.09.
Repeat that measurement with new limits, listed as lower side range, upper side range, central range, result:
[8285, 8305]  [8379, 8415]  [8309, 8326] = 0.41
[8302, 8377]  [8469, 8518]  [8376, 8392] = 0.19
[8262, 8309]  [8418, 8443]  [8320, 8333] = 0.43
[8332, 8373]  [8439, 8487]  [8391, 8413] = -0.01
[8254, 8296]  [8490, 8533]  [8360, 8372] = -0.07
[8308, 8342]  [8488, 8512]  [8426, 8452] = -1.09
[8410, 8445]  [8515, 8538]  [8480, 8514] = 0.97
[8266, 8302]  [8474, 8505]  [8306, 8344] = 0.54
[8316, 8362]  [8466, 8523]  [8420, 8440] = -0.25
